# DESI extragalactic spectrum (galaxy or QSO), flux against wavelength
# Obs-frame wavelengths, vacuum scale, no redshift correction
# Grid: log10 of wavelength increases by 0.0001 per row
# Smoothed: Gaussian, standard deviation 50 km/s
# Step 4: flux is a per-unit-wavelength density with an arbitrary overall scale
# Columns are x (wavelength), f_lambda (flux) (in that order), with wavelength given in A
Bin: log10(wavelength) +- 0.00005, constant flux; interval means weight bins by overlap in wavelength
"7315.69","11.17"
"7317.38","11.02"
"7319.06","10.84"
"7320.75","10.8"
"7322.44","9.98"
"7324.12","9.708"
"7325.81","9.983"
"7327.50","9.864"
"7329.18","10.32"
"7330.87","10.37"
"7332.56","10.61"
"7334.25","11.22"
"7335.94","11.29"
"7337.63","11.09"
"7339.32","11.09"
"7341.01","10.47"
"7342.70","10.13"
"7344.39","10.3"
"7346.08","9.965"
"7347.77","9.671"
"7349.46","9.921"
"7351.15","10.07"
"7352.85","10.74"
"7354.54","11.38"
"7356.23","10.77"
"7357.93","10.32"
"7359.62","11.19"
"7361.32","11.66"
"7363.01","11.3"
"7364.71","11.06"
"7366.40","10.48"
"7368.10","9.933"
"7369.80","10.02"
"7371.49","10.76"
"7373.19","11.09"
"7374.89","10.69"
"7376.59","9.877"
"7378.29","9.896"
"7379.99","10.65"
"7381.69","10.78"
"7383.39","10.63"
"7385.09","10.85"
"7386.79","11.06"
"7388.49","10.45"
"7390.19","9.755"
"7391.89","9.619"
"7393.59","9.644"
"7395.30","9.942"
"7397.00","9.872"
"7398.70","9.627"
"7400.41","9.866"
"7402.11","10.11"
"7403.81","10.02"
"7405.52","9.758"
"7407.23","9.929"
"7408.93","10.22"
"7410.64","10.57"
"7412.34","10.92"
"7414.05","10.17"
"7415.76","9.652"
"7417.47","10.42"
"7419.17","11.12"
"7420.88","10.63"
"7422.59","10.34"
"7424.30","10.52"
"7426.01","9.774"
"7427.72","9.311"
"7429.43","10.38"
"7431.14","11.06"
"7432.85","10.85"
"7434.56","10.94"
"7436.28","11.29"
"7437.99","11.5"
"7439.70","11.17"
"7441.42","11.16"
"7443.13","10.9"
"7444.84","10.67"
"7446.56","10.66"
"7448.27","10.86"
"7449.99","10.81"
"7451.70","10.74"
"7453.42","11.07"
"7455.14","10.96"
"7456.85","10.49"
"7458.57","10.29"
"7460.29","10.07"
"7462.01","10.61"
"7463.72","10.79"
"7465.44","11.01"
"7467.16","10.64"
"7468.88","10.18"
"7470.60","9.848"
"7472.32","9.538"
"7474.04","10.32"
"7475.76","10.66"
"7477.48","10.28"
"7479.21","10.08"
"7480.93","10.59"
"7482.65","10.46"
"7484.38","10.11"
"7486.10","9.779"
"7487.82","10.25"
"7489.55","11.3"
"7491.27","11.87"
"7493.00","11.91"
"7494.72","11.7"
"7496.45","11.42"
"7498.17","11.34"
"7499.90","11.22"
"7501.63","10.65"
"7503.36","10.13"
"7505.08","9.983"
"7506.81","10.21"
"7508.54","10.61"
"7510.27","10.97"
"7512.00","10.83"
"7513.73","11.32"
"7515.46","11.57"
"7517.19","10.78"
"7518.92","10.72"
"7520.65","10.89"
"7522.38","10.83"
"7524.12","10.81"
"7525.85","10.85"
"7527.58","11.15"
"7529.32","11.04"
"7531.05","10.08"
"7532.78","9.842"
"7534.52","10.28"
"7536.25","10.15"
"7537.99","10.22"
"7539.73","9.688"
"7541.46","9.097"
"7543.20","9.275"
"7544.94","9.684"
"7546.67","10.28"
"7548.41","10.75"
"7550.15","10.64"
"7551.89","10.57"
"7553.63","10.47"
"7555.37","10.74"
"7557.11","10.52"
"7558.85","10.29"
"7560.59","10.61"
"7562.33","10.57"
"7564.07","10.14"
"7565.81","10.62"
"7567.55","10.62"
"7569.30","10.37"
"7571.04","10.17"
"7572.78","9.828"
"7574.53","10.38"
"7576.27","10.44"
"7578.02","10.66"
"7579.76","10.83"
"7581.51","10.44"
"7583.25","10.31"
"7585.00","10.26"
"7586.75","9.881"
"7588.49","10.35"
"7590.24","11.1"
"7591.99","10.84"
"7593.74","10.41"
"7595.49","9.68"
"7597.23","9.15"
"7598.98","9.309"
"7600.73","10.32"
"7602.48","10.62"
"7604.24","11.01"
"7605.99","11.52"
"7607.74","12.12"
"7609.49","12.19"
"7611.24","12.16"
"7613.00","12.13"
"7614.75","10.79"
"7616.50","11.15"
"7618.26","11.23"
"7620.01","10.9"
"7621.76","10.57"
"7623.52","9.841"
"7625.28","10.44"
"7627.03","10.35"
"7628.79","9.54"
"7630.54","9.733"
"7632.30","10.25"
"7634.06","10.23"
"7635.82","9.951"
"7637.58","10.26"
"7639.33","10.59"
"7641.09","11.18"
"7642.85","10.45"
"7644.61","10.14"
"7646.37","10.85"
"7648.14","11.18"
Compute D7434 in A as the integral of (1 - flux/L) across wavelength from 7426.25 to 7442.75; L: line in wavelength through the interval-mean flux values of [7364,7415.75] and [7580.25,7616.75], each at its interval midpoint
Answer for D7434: -0.7 A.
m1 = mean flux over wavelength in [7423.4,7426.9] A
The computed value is 10.1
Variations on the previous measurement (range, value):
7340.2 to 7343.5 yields 10.3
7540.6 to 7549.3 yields 9.82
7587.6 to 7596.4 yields 10.5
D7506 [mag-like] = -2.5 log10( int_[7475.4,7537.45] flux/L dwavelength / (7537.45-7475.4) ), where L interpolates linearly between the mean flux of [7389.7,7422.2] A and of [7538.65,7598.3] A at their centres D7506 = -0.054 mag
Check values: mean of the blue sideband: 10.1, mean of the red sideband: 10.3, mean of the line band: 10.7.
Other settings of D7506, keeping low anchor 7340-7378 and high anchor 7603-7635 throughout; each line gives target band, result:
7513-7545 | 0.03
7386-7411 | 0.06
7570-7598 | 0.06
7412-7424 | 0.02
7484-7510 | -0.01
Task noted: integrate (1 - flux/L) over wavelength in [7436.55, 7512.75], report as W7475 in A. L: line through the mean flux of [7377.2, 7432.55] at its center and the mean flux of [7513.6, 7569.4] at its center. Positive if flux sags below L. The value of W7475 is -2.6 A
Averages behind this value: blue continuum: 10.2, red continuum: 10.5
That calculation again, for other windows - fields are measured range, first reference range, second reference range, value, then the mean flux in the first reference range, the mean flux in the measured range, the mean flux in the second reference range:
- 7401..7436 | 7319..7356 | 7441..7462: 0.9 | 10.4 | 10.3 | 10.7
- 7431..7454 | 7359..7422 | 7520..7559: -1.3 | 10.4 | 11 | 10.4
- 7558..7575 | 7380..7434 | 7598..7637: 0.4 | 10.3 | 10.4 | 10.7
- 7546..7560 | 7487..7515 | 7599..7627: 0.6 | 11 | 10.5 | 11.1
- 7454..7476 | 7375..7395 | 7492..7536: 0.4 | 10.3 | 10.4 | 10.8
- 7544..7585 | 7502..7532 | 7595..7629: 1.3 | 10.7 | 10.4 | 10.8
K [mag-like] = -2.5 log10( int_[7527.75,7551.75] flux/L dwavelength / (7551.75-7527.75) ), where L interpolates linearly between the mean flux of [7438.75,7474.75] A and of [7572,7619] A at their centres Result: 0.057 mag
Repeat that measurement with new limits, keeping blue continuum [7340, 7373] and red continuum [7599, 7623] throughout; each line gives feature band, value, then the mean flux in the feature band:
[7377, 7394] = 0.03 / 10.3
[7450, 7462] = 0.02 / 10.6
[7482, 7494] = 0.01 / 10.8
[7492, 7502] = -0.05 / 11.4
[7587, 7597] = 0.08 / 10.4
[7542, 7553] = 0.09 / 10.2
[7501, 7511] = 0.05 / 10.4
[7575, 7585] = 0.06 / 10.5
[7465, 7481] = 0.06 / 10.3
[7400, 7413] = 0.05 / 10.2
